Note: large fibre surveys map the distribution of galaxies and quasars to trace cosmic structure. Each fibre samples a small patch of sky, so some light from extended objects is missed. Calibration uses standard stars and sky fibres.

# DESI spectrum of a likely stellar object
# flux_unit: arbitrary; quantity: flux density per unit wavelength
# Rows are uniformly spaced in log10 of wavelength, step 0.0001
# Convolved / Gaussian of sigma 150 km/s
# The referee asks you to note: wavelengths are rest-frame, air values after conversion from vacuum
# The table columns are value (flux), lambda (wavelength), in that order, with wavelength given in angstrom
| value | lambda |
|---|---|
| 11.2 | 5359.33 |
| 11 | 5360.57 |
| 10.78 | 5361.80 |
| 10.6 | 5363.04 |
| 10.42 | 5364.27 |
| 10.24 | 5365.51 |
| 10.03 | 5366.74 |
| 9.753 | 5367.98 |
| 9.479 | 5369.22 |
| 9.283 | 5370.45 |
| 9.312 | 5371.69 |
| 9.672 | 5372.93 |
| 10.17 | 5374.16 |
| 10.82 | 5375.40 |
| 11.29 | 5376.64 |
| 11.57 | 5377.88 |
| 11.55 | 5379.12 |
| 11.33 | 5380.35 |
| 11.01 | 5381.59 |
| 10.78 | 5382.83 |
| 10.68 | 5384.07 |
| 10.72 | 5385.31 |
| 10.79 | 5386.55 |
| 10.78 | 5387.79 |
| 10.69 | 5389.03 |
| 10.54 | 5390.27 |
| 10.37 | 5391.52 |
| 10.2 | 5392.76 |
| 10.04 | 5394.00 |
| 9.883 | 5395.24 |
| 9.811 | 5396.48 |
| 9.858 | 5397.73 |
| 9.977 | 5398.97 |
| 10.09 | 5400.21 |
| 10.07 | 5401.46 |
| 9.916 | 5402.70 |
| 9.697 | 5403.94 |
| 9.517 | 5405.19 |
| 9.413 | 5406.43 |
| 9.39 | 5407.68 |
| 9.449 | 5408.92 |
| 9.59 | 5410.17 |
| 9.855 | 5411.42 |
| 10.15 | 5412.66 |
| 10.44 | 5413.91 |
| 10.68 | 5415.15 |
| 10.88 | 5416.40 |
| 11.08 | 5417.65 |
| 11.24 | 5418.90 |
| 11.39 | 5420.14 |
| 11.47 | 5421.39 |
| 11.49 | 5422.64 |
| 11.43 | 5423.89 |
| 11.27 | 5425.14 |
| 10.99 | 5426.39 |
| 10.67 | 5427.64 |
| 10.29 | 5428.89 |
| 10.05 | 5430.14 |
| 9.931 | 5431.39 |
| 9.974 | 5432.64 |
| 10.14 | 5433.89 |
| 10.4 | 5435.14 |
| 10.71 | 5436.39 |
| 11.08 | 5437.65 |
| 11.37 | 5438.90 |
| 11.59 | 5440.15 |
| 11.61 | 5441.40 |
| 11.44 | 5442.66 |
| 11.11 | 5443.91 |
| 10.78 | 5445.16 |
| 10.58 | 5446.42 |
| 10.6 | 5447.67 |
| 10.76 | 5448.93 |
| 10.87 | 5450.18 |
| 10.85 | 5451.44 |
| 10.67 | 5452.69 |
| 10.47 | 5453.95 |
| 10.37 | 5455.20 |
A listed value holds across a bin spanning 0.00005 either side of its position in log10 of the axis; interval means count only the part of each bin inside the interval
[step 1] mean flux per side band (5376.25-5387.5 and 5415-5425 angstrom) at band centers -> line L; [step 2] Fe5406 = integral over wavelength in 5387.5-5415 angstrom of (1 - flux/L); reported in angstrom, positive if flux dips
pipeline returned 2.9 angstrom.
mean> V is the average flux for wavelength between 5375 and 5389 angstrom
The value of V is 11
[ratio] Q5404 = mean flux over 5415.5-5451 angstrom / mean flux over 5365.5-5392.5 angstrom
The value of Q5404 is 1.04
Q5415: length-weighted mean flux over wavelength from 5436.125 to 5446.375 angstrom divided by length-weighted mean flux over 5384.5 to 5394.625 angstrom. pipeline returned 1.06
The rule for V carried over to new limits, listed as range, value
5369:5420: 10.3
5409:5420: 10.5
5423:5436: 10.5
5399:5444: 10.5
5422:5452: 10.8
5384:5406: 10.2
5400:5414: 9.76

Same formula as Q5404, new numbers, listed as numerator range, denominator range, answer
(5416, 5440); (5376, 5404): 1.03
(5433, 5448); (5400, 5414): 1.12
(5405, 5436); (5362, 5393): 1.00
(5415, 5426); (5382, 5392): 1.05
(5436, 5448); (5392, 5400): 1.11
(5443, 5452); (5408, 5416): 1.08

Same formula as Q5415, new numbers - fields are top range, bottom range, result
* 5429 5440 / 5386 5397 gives 1.01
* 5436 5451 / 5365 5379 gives 1.08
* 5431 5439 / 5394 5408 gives 1.07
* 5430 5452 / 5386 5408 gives 1.07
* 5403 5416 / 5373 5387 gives 0.90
